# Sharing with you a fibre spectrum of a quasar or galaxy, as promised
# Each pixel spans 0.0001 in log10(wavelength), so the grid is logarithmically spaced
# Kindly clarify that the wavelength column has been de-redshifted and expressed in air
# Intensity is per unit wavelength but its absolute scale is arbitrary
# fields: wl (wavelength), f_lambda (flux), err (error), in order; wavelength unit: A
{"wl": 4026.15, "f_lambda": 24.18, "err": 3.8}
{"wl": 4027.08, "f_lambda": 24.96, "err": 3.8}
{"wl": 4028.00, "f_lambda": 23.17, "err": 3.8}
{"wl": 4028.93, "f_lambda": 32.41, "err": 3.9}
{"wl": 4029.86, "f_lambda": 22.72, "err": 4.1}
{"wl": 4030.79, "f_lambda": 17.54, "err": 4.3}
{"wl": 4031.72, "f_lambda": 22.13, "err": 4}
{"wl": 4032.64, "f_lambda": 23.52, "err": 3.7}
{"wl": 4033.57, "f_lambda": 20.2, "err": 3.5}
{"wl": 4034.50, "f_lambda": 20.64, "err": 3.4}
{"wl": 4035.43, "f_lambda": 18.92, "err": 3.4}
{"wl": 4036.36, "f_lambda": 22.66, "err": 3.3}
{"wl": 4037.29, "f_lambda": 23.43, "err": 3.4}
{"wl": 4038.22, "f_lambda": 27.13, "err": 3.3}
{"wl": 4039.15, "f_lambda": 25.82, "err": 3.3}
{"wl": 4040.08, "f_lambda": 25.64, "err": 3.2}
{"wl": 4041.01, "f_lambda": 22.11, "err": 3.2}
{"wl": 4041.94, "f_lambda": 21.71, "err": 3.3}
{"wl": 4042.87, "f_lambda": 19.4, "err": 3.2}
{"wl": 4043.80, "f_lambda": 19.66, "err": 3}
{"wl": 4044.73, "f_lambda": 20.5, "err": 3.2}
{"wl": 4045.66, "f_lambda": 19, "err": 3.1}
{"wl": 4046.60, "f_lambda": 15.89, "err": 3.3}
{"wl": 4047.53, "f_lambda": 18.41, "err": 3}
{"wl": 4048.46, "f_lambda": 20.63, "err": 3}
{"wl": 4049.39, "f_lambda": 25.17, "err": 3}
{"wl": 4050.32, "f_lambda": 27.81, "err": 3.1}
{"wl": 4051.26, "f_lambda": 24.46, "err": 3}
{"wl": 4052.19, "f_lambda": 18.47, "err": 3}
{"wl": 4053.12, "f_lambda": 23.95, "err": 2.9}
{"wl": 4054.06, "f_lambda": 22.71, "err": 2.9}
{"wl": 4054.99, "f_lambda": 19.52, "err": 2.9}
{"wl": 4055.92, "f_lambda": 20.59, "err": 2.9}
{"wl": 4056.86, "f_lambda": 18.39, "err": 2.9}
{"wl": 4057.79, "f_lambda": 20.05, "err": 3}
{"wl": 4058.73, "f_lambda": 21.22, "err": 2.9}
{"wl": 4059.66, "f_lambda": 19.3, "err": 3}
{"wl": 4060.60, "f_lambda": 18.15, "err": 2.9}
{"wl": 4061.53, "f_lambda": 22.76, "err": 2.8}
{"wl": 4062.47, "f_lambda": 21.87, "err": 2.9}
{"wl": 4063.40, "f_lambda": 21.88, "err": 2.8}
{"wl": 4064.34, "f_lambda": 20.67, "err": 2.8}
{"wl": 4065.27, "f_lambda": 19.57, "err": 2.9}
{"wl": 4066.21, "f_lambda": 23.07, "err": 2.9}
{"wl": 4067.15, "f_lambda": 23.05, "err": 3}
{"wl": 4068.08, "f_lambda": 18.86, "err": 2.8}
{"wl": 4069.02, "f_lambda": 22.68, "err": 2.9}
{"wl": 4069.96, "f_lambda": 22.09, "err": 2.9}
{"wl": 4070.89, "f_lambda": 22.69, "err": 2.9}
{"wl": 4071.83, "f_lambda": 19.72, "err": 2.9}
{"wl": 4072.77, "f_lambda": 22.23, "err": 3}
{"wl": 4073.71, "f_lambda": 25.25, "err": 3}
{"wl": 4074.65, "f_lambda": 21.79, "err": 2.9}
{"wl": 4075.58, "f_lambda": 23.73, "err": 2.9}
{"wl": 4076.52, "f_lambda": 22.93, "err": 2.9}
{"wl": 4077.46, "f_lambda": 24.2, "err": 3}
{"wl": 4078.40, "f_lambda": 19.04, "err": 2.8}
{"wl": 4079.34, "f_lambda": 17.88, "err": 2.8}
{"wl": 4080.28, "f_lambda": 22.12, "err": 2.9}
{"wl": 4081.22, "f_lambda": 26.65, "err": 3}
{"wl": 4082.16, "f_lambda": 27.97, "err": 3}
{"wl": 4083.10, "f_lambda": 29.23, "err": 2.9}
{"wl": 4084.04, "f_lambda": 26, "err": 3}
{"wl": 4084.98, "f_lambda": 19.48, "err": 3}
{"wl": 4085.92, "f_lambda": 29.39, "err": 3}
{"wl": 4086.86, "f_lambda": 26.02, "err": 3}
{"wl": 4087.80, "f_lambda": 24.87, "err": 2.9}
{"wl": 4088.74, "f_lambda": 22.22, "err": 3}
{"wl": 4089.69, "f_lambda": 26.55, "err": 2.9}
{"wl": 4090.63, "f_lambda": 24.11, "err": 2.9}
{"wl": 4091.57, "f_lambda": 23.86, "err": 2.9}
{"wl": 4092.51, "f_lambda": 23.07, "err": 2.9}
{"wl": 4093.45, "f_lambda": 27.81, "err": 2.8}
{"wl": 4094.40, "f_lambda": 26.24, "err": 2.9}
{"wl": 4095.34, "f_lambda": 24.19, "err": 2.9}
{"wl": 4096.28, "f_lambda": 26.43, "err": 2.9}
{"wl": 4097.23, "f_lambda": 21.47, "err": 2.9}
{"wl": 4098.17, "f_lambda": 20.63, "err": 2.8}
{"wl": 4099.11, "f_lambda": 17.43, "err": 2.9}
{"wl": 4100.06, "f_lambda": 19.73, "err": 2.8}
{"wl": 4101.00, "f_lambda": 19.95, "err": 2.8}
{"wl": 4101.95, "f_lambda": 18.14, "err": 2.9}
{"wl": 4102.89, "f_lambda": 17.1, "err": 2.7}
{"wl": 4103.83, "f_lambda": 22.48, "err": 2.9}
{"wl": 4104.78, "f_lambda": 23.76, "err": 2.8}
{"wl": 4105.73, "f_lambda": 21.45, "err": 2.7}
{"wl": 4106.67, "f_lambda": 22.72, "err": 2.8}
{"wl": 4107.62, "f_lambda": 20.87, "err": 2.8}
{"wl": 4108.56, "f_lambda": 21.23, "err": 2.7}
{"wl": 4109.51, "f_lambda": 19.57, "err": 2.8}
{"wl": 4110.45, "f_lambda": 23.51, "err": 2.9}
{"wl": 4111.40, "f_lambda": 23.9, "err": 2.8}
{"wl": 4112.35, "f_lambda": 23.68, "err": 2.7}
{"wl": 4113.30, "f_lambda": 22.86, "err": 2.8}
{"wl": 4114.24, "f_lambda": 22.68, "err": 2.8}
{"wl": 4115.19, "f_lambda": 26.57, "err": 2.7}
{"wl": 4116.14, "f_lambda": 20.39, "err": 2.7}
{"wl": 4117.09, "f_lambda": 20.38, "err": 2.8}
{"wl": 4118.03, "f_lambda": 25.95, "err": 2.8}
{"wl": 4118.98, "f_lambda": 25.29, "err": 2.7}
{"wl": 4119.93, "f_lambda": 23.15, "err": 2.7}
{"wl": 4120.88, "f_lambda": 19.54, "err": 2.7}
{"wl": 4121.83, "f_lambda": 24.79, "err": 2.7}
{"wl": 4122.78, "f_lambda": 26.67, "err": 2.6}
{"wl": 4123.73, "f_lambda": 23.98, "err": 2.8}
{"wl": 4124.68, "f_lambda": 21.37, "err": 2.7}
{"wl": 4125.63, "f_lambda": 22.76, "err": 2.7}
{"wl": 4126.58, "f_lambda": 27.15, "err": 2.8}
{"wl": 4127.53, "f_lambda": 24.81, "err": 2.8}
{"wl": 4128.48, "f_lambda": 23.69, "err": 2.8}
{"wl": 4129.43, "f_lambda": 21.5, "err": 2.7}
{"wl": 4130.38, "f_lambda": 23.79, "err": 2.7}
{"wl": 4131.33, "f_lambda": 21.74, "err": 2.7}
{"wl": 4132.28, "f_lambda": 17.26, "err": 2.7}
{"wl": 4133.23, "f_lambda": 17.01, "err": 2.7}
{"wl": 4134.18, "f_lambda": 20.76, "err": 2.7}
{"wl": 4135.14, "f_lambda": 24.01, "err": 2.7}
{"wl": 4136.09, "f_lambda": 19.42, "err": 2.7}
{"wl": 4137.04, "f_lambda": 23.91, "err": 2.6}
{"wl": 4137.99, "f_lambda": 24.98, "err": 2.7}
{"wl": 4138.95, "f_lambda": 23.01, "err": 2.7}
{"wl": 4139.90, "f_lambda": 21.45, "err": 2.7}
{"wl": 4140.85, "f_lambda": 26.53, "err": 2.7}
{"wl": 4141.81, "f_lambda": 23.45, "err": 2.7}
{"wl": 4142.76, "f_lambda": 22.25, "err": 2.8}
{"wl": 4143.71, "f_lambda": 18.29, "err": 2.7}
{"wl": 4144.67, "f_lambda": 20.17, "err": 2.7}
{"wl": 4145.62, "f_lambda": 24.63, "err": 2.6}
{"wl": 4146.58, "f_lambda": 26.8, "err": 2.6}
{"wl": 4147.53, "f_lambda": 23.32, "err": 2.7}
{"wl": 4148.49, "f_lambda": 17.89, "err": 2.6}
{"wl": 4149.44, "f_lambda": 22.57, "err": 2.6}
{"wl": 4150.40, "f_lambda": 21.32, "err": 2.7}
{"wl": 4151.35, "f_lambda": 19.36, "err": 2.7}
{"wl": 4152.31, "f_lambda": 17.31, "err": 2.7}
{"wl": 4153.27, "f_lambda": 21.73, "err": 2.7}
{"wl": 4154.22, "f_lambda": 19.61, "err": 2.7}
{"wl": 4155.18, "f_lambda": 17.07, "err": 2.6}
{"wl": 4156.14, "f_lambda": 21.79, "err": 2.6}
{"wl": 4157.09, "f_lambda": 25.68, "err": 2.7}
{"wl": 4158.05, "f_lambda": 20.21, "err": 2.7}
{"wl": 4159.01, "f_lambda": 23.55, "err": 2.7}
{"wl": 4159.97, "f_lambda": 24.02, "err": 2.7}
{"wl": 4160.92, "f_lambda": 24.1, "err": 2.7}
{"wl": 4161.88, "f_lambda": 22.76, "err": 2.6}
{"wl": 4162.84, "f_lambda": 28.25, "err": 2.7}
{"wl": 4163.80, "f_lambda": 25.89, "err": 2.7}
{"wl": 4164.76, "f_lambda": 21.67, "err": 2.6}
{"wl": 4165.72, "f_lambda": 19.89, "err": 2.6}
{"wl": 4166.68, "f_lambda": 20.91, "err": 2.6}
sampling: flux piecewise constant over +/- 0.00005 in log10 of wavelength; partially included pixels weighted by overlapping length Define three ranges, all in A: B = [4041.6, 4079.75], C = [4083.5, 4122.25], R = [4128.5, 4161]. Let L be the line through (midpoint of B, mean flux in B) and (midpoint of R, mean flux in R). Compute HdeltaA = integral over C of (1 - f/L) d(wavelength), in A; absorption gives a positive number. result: -2.5 A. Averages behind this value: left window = 21.2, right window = 21.8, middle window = 22.9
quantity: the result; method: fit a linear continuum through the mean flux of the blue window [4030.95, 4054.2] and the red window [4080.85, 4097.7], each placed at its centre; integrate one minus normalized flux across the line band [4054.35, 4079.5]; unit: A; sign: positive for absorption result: 2.6 A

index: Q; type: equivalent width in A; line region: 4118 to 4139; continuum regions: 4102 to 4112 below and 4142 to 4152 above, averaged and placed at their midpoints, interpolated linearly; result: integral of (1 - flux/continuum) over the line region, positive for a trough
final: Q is -1.19 A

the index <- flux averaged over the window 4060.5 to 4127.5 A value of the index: 22.9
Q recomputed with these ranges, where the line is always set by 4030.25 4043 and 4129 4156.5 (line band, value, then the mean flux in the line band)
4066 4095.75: -2.4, 23.7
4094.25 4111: 0.3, 21.4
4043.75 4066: 1.2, 20.9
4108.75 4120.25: -0.8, 23.1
